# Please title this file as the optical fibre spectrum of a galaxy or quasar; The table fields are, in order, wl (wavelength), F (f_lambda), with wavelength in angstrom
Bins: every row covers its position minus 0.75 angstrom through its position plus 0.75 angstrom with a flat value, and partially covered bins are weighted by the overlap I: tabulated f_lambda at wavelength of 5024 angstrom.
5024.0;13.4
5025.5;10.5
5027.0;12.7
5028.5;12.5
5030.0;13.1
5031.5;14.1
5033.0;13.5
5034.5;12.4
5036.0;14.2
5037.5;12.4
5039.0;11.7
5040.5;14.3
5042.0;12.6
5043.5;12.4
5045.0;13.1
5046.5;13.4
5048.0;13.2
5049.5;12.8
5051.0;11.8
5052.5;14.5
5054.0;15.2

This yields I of 13.4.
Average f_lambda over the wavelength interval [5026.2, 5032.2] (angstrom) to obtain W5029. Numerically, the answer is 13.1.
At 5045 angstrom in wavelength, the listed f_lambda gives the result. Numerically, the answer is 13.1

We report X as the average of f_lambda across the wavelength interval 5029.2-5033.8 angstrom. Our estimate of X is 13.5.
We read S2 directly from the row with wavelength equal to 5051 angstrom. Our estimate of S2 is 11.8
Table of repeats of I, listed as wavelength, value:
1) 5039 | 11.7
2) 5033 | 13.5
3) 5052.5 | 14.5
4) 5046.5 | 13.4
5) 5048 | 13.2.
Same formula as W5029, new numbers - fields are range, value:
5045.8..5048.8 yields 13.3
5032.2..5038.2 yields 13.1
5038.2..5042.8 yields 12.9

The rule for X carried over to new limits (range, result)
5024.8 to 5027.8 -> 11.6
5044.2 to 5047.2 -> 13.2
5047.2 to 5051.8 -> 12.6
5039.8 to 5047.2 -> 13.2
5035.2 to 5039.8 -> 12.8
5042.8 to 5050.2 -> 13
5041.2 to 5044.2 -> 12.5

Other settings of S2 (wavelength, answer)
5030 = 13.1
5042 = 12.6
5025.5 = 10.5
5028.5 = 12.5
